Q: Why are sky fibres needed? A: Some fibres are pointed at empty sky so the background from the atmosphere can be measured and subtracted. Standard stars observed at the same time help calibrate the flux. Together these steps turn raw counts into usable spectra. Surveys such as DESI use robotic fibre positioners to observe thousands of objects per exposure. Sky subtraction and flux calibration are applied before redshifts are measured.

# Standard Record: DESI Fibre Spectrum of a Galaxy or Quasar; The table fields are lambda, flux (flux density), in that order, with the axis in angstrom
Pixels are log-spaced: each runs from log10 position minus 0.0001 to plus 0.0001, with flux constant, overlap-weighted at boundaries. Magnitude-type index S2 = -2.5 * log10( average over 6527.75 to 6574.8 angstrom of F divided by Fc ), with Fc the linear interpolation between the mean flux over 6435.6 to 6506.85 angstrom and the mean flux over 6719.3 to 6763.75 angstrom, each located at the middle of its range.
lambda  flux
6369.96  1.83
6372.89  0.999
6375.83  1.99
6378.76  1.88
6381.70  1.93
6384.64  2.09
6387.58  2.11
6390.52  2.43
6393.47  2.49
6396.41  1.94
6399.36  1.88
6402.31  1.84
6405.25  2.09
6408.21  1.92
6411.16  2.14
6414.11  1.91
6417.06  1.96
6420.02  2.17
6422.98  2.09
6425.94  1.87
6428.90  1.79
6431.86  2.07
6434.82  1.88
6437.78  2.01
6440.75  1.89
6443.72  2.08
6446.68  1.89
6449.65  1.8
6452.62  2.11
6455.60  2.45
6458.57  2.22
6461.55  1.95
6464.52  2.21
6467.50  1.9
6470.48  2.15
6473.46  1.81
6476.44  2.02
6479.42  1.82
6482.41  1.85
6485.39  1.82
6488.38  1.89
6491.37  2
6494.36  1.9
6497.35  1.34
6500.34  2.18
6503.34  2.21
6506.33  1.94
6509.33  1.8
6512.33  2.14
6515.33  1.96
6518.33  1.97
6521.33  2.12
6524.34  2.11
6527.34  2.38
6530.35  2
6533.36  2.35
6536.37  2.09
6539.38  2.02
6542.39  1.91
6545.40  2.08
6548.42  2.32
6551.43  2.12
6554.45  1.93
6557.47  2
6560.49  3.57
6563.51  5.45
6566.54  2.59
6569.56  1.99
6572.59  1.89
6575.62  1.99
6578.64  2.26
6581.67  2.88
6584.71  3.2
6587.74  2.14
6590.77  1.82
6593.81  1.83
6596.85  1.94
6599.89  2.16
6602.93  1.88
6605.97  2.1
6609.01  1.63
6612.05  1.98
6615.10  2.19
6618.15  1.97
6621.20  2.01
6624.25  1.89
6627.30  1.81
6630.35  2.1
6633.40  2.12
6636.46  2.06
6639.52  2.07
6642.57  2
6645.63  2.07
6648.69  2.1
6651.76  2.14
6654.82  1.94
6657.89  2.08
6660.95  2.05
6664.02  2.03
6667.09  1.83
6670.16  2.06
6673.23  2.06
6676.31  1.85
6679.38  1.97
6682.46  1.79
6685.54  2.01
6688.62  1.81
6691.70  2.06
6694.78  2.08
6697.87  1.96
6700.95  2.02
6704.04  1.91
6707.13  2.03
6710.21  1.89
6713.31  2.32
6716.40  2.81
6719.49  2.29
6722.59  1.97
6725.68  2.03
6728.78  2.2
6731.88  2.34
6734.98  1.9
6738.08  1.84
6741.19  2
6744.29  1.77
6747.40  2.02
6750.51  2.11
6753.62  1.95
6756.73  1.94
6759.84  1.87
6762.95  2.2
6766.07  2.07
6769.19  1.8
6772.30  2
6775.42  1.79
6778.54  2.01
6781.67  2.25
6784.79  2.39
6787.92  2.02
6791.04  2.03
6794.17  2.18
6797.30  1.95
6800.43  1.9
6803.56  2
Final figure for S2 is -0.21 mag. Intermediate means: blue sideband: 1.98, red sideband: 2.02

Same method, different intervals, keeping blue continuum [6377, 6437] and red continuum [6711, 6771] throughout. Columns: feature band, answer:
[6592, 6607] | 0.04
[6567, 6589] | -0.15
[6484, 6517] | 0.06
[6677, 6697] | 0.06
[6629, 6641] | -0.02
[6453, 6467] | -0.08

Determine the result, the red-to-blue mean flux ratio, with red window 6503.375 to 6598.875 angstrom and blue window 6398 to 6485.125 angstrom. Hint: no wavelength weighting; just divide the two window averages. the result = 1.15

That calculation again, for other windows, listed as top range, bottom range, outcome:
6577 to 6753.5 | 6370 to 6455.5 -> 1.04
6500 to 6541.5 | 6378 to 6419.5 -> 1.02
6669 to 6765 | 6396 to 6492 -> 1.03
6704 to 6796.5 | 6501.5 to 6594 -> 0.90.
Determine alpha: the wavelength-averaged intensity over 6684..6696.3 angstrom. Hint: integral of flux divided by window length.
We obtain 1.99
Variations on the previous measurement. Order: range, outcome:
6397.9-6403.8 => 1.86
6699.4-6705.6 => 1.97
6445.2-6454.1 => 1.93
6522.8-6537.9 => 2.18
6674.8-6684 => 1.87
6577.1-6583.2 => 2.57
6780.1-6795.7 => 2.17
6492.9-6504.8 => 1.91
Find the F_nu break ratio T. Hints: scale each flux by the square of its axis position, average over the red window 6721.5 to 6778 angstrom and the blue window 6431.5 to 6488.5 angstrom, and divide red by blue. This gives 1.09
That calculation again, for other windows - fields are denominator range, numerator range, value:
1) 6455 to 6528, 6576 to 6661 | 1.09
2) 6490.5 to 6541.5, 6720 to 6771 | 1.06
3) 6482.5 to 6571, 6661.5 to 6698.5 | 0.93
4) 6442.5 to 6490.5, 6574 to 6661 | 1.09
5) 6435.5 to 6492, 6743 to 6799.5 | 1.11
